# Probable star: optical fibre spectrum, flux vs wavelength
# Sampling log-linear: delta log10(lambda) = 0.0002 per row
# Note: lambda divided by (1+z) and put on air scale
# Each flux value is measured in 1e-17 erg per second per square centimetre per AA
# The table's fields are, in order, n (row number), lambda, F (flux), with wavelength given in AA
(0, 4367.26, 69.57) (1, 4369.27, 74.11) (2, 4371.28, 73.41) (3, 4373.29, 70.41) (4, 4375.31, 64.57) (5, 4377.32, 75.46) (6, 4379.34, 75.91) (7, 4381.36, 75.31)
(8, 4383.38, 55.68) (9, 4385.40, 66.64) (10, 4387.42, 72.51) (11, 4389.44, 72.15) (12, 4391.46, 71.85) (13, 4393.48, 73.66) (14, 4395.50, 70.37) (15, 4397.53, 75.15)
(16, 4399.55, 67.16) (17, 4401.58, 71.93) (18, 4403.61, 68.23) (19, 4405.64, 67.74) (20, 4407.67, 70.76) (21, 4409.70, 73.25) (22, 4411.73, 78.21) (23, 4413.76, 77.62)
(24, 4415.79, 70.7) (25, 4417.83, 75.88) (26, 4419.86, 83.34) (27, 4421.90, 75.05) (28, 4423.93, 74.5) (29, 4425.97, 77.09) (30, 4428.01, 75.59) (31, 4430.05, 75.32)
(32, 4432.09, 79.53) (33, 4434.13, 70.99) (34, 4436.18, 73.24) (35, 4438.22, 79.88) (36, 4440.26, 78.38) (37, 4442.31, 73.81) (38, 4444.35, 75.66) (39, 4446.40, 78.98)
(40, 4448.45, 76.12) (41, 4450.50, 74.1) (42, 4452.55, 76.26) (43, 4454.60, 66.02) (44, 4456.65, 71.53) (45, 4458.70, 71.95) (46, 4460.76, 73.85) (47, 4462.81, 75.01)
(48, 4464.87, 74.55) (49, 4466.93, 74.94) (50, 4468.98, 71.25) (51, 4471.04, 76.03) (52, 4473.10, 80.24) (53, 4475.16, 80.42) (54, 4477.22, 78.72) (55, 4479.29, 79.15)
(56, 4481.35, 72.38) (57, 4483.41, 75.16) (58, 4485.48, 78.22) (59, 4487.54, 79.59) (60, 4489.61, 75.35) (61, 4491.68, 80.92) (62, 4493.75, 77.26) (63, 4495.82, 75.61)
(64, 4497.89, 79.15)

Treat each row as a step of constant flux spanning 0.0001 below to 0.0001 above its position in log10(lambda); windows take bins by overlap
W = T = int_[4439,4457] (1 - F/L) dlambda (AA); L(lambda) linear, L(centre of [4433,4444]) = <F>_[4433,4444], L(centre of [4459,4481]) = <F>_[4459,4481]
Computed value 0.20 AA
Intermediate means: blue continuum 75.4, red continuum 76.1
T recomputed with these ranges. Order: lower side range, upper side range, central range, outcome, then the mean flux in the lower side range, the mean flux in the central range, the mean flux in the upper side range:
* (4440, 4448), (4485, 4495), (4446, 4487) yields 1.1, 76.5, 75.2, 78.2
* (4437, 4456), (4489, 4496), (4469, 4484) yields -0.1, 75.4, 77.1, 77.6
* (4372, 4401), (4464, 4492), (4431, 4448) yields -0.5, 70.5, 76.3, 76.8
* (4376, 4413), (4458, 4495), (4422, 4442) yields -0.6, 71.2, 75.9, 76.4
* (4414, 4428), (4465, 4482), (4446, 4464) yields 0.7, 76.1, 73.6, 76.6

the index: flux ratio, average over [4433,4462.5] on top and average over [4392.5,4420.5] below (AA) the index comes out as 1.02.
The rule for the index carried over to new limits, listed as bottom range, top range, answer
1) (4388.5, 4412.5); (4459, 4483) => 1.06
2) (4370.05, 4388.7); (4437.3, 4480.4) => 1.08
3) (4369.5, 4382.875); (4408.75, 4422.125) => 1.06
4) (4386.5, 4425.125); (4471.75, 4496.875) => 1.06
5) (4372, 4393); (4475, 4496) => 1.10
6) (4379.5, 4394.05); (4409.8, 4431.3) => 1.09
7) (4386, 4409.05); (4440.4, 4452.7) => 1.07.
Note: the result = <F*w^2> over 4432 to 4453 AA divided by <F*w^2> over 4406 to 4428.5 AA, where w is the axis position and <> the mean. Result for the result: 1.02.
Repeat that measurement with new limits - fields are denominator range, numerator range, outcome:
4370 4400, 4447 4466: 1.07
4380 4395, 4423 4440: 1.11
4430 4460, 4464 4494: 1.05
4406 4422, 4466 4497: 1.05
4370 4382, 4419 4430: 1.08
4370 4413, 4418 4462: 1.08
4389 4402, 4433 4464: 1.06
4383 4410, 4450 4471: 1.07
